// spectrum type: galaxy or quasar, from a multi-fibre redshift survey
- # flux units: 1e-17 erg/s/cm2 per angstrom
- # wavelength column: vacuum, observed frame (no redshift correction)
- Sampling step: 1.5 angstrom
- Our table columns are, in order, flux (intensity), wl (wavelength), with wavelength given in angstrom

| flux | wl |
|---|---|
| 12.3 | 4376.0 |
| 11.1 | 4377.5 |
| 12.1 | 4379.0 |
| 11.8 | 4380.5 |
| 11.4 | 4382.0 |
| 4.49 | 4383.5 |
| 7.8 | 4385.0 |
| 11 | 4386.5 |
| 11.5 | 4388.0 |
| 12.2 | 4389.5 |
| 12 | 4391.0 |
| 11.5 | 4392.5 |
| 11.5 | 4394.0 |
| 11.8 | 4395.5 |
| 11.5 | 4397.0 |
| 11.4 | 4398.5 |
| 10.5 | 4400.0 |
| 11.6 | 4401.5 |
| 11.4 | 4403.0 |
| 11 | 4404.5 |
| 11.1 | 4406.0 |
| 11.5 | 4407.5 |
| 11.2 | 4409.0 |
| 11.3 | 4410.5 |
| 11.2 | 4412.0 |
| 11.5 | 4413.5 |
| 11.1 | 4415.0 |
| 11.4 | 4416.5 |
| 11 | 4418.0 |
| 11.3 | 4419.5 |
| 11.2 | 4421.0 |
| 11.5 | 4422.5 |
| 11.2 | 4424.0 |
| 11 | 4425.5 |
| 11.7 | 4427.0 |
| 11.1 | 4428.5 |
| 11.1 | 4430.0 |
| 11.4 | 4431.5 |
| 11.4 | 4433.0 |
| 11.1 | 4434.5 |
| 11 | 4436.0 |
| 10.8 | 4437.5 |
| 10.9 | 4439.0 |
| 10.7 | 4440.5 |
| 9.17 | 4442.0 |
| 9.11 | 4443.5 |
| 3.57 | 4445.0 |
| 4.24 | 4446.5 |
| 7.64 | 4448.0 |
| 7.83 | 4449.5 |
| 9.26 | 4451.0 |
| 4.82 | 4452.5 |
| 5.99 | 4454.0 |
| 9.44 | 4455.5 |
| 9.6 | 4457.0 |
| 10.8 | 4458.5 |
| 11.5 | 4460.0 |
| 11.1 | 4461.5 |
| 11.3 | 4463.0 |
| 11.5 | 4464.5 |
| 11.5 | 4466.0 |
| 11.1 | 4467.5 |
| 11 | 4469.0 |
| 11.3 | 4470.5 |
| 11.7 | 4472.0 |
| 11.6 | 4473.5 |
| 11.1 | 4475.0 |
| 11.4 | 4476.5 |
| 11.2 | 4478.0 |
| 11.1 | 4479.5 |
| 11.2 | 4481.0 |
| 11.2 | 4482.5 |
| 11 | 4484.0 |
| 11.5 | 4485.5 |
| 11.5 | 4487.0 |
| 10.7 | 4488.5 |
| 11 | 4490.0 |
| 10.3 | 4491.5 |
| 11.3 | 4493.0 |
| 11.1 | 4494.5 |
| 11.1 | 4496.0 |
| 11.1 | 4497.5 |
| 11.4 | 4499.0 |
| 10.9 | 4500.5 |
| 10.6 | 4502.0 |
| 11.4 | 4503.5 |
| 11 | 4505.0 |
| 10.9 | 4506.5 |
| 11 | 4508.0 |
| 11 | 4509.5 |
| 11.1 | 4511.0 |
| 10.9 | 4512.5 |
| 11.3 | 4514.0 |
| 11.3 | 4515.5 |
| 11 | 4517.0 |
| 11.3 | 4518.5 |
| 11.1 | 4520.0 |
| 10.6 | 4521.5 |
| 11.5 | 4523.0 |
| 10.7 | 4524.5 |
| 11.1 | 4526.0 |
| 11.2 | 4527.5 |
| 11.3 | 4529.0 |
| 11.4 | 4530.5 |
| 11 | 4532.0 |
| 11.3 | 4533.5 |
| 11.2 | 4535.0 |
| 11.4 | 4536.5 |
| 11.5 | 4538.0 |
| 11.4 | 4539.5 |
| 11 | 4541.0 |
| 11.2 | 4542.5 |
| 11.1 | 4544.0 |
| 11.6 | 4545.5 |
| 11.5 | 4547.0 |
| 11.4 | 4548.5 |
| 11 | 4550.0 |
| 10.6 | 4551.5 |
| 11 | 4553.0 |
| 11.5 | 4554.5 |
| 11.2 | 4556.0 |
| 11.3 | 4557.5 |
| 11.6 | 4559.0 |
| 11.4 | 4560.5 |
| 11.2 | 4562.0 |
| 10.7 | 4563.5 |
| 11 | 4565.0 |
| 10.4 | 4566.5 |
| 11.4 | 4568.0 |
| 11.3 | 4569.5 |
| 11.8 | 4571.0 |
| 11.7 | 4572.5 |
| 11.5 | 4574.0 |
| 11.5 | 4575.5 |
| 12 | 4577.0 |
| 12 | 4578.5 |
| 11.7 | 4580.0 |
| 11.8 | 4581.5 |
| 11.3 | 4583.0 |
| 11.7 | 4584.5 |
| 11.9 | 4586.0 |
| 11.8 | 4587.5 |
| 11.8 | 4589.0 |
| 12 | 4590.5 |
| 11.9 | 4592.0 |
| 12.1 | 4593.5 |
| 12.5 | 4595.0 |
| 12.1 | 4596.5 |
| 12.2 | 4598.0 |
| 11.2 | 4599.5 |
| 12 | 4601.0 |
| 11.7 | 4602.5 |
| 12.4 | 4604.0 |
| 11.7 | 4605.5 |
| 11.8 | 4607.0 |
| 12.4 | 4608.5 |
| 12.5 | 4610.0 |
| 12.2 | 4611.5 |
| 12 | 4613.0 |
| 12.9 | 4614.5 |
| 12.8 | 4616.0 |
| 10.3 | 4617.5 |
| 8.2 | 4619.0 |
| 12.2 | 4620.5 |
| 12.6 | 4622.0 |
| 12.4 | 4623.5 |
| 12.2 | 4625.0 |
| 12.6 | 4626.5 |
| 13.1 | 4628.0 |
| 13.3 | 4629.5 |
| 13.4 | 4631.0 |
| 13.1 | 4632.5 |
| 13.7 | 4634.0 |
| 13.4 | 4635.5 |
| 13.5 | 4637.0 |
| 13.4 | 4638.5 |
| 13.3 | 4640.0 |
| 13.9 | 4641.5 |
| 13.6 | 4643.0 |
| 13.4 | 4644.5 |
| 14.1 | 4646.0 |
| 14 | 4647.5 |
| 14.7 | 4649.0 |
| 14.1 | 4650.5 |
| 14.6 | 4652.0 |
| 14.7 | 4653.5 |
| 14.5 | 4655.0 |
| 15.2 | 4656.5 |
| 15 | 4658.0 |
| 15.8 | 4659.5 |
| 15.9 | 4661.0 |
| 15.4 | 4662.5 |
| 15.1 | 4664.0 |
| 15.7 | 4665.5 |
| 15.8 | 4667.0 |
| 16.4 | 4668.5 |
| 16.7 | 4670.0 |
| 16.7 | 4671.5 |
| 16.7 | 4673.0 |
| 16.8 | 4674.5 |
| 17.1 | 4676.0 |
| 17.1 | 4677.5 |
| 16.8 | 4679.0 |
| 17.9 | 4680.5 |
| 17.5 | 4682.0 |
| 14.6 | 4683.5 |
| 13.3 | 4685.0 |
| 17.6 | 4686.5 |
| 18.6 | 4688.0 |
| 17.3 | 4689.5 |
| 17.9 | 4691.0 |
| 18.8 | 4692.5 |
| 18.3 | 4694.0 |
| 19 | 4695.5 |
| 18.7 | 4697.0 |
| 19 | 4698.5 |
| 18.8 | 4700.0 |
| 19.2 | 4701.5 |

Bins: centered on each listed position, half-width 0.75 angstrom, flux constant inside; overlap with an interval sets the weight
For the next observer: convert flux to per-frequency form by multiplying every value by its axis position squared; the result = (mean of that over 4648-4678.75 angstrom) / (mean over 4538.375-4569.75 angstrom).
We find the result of 1.5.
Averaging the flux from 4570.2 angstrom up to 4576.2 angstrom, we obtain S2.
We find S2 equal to 11.6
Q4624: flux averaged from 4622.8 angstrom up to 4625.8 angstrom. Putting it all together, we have 12.3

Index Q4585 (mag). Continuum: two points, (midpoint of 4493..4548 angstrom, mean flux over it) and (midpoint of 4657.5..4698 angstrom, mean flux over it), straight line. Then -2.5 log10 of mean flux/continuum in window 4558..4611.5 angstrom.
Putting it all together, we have 0.15 mag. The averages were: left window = 11.2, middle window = 11.7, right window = 16.8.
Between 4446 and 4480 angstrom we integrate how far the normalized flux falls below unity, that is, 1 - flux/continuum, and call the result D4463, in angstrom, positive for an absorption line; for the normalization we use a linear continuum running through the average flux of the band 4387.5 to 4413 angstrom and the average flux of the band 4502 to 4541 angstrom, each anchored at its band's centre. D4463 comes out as 4.0 angstrom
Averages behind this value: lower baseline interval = 11.4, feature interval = 9.95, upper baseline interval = 11.1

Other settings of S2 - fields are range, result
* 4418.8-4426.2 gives 11.2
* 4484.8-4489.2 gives 11.2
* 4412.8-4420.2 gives 11.3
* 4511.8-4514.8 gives 11.1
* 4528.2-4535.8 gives 11.2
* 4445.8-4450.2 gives 6.58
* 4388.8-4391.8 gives 12.1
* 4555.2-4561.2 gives 11.4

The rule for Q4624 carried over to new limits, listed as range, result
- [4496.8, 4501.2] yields 11.1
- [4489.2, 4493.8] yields 10.9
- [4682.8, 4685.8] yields 14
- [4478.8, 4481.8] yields 11.2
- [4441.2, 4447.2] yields 6.58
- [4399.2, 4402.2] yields 11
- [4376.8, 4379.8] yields 11.6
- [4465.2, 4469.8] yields 11.2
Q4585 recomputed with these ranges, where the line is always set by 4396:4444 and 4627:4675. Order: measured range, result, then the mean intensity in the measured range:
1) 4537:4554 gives 0.16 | 11.2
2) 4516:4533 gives 0.14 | 11.1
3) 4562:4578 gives 0.18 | 11.3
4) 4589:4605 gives 0.15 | 12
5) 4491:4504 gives 0.12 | 11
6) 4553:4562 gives 0.16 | 11.4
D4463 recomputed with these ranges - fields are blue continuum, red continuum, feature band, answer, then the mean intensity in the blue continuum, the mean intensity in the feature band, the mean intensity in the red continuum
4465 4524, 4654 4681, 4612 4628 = 3.1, 11.1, 11.9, 16.1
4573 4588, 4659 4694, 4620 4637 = 1.5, 11.7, 12.9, 16.6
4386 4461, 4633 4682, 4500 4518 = 1.7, 10.4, 11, 15.2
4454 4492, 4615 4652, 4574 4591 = 0.8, 11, 11.8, 13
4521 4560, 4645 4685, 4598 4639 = 4.9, 11.2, 12.3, 15.7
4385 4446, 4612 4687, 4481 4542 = 6.0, 10.9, 11.1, 14.4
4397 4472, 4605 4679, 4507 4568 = 4.9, 10.4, 11.2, 14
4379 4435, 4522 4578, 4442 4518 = 5.7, 11.1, 10.3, 11.3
